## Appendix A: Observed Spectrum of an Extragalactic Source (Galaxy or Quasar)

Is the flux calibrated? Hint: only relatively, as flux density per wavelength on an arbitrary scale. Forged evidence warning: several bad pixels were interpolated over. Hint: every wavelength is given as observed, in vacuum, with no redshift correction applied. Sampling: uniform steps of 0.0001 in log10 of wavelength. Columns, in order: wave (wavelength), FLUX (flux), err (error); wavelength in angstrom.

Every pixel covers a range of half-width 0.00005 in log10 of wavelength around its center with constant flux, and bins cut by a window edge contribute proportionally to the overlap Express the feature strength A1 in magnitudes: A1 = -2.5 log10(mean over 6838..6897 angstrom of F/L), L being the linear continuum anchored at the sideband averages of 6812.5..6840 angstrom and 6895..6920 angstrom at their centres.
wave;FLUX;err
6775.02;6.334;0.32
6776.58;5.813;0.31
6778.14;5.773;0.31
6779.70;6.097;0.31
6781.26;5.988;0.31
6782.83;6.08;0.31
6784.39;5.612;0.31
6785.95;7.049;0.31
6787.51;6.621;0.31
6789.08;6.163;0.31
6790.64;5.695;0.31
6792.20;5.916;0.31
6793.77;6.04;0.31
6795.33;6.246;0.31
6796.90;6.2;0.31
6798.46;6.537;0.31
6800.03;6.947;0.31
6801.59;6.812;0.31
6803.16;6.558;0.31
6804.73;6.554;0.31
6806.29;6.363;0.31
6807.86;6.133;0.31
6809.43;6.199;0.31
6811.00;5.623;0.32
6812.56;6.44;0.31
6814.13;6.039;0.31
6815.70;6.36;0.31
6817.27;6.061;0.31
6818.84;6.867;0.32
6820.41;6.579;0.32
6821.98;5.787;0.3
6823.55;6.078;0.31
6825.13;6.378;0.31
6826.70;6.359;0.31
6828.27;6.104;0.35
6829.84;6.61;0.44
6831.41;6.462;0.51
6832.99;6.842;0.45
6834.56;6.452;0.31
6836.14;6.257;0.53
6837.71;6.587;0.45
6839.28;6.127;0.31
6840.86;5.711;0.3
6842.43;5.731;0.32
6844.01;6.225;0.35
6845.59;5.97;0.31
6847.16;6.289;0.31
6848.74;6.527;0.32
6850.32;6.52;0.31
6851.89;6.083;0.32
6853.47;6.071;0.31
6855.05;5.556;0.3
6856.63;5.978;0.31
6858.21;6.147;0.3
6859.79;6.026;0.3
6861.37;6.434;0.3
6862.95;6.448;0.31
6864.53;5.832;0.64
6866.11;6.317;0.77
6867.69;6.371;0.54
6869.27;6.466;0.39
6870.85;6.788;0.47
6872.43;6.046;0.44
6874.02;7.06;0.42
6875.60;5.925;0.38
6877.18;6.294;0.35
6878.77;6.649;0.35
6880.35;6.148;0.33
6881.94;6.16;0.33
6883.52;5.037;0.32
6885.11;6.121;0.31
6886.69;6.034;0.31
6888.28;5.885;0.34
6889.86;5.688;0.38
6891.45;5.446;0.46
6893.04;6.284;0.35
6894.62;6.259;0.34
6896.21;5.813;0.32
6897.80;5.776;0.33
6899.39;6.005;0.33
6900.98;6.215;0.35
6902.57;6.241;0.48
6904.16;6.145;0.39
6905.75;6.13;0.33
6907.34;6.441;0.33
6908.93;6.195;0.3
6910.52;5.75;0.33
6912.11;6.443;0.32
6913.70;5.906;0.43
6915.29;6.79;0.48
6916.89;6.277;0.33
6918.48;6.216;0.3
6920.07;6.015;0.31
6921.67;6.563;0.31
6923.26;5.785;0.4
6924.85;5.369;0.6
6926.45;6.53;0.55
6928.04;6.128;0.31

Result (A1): 0.02 mag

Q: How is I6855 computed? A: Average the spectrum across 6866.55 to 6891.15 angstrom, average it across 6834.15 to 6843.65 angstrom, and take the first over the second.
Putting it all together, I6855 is 1.01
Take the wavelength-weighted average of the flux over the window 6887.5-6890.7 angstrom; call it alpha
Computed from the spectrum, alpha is 5.79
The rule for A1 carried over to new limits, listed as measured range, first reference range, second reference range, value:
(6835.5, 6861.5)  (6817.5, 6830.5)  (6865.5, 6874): 0.05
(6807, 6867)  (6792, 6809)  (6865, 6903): 0.01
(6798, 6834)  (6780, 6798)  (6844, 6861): -0.04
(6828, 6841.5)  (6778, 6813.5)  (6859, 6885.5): -0.02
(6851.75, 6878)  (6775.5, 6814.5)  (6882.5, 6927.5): -0.02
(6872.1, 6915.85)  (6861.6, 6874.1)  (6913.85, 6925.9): 0.03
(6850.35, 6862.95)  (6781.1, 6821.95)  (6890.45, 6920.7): 0.02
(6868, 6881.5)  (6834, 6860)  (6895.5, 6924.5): -0.05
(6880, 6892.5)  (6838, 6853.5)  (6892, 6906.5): 0.05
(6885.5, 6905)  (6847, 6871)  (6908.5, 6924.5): 0.04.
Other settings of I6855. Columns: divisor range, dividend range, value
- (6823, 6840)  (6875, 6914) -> 0.95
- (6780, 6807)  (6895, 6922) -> 0.98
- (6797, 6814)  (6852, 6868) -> 0.95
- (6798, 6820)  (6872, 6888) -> 0.96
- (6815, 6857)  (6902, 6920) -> 1.00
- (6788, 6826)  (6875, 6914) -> 0.96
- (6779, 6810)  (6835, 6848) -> 0.97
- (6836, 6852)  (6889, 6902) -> 0.96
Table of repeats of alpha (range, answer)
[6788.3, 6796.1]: 6.02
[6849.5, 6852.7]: 6.31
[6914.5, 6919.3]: 6.42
